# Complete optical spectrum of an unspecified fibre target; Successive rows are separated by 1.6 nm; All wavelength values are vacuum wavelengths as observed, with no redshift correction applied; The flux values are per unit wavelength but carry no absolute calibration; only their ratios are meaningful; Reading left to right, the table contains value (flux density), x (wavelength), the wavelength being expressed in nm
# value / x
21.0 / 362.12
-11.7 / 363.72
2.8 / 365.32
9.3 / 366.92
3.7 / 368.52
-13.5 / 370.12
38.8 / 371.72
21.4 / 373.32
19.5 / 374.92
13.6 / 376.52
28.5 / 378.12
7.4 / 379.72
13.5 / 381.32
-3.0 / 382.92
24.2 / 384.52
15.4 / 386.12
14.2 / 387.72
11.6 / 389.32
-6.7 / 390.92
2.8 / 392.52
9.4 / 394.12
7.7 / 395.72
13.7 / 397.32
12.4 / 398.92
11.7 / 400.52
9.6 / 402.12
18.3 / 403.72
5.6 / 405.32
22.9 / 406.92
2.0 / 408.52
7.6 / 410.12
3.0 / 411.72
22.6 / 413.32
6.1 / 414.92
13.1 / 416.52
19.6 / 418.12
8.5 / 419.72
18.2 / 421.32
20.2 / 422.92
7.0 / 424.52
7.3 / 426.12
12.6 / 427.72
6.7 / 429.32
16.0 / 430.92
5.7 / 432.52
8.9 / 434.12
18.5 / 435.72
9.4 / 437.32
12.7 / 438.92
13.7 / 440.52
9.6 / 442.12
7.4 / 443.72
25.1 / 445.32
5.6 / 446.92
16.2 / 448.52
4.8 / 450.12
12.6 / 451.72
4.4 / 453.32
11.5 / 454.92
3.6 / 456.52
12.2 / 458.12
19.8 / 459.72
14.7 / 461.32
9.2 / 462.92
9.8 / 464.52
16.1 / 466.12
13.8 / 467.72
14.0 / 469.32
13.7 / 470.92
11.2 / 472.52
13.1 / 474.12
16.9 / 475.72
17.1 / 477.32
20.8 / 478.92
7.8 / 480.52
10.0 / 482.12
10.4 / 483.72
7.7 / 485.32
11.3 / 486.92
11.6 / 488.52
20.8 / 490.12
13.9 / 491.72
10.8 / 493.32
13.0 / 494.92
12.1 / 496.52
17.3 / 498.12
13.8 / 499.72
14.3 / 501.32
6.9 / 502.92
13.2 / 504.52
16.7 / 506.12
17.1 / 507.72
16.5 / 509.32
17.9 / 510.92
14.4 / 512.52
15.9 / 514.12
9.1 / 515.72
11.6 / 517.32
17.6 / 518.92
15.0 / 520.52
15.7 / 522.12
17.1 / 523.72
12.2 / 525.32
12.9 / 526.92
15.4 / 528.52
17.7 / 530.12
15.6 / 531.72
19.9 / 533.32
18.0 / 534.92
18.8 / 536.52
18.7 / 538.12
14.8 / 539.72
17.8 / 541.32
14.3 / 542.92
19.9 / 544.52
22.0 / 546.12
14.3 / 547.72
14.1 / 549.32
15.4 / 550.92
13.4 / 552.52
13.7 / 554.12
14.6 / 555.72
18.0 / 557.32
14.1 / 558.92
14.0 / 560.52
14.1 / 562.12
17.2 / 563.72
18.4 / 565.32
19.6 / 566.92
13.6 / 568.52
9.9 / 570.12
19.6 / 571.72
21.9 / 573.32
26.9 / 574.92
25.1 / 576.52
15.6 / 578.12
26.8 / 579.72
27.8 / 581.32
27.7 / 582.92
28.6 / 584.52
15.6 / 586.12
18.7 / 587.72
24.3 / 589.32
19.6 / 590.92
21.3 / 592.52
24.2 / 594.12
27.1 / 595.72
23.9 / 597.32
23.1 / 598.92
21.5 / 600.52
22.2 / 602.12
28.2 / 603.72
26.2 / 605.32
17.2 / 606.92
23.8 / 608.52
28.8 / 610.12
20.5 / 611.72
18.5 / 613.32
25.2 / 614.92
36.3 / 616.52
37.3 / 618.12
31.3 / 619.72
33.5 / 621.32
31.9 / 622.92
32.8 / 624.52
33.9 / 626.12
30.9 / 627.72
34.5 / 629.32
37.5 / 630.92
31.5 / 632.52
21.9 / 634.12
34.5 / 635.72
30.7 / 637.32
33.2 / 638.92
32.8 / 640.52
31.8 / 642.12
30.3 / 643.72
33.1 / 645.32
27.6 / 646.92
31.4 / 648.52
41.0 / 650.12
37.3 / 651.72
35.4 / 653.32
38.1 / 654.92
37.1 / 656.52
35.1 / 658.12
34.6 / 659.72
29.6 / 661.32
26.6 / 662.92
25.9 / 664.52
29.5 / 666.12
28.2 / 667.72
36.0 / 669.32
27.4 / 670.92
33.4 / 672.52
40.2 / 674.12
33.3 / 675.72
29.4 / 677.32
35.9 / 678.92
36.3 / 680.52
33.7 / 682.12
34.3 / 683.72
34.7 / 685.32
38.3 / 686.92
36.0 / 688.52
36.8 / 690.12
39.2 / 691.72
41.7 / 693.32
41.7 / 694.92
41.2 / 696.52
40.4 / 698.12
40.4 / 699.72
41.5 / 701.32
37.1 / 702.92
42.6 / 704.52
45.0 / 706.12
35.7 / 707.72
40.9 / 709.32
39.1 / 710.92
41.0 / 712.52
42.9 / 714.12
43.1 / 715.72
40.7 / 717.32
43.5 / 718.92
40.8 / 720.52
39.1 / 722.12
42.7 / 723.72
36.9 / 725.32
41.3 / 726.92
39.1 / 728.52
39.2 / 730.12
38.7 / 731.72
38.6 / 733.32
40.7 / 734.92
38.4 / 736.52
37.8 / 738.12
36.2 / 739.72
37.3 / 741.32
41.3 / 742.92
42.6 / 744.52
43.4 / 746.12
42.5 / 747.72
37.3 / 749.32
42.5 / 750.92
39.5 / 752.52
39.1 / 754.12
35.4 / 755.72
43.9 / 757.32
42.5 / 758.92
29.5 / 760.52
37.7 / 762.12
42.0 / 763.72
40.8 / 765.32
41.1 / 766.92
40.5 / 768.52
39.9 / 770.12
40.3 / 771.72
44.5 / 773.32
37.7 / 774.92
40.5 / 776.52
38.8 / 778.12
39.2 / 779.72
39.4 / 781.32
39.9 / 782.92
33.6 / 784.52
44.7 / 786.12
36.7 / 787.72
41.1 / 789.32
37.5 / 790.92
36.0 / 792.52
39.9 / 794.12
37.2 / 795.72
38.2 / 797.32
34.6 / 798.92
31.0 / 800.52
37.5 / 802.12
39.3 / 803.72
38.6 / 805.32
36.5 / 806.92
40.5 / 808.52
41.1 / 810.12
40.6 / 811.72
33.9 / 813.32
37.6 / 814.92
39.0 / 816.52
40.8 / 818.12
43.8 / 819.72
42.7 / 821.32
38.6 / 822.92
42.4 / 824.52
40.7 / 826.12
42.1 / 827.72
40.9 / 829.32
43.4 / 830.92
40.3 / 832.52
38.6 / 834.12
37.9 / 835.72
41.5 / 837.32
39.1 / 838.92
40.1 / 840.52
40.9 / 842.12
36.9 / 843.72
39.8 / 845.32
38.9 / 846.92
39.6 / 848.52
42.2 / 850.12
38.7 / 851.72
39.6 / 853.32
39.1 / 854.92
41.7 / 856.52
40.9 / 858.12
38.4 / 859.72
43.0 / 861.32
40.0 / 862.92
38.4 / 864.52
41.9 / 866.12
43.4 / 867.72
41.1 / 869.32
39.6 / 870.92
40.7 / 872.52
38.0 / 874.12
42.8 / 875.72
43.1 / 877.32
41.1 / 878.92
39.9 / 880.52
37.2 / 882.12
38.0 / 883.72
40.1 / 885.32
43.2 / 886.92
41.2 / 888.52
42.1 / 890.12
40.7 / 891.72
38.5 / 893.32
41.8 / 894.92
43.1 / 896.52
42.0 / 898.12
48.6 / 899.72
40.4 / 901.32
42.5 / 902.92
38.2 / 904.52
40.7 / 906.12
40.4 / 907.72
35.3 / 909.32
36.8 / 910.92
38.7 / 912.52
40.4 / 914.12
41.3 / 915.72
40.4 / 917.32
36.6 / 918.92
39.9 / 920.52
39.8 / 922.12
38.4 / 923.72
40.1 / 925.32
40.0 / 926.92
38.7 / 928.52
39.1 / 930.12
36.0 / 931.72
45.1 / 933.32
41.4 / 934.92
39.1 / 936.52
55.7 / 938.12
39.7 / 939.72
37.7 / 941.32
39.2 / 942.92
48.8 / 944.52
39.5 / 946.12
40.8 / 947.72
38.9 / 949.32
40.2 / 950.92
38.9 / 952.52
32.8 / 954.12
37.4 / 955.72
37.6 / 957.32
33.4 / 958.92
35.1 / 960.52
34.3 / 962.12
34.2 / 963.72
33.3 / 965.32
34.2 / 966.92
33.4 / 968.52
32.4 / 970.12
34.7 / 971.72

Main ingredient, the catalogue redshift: 0.54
